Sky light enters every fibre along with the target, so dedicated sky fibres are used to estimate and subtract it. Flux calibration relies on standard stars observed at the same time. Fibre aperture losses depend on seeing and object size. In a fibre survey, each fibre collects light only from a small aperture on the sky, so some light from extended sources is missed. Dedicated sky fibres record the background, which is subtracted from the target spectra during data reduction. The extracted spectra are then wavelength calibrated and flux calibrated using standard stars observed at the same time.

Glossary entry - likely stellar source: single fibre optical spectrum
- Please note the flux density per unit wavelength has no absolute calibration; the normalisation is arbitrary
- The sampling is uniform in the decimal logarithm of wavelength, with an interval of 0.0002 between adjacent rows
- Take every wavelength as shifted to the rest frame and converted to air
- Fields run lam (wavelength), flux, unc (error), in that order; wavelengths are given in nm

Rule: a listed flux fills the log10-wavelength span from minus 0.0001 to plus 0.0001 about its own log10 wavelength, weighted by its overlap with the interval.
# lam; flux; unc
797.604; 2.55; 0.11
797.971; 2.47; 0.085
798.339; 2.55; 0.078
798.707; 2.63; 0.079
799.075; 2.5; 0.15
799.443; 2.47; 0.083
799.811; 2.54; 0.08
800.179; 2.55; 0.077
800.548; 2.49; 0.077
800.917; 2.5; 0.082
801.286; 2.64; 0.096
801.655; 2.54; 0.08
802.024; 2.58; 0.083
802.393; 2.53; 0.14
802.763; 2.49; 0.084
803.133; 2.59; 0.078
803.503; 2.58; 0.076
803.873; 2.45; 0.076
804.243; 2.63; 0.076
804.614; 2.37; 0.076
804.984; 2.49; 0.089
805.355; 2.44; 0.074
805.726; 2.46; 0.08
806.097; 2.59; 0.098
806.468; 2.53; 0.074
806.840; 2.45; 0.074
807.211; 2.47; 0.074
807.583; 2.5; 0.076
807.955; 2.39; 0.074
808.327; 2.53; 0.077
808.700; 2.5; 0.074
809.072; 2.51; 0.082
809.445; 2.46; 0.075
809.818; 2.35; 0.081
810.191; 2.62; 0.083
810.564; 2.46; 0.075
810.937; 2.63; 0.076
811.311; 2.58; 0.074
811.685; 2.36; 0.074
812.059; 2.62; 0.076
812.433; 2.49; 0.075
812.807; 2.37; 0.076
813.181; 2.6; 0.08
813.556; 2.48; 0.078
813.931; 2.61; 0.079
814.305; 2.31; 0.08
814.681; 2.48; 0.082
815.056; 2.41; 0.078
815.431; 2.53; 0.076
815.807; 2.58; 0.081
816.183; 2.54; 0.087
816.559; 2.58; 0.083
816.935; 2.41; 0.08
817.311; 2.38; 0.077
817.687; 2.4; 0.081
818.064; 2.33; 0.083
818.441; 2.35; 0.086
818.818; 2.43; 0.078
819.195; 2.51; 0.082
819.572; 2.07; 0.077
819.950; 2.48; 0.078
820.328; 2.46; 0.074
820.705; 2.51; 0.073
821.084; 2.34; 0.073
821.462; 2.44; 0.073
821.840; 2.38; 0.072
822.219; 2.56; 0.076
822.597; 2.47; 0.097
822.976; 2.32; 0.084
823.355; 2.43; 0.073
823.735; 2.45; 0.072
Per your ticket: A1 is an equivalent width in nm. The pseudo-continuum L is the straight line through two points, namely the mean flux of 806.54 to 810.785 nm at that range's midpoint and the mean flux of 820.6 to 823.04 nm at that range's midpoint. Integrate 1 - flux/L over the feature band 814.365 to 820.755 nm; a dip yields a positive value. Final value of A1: 0.04 nm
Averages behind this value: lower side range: 2.48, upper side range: 2.43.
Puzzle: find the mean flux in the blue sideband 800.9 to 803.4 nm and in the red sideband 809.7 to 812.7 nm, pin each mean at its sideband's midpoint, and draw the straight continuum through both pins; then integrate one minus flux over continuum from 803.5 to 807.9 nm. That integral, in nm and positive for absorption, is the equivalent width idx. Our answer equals 0.09 nm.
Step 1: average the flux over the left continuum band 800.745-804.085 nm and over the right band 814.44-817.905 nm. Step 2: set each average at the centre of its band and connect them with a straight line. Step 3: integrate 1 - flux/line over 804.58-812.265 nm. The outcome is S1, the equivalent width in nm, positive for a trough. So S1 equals 0.06 nm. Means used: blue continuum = 2.55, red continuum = 2.47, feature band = 2.49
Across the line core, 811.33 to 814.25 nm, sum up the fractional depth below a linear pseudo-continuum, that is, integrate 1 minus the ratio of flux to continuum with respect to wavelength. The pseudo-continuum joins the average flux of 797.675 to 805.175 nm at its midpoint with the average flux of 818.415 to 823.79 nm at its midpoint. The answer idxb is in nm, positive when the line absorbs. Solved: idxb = -0.044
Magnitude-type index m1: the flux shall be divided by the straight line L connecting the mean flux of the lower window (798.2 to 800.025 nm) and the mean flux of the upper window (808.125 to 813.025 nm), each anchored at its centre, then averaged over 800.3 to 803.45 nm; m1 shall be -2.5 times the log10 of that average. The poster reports -0.01 mag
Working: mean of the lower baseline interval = 2.54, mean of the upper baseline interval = 2.5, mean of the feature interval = 2.55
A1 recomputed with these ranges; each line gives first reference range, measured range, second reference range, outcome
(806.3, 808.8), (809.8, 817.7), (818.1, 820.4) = -0.23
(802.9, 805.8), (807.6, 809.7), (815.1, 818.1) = 0.01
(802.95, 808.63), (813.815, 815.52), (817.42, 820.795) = -0.02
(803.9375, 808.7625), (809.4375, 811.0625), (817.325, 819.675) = -0.04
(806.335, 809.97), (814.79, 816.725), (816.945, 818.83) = -0.10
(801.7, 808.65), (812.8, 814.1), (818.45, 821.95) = -0.05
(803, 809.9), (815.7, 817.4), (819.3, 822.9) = -0.05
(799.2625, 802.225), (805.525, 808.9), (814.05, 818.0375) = 0.02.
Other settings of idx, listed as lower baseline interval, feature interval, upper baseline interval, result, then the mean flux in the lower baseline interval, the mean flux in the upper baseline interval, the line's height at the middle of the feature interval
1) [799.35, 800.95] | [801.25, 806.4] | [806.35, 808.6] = -0.06 nm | 2.51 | 2.48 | 2.5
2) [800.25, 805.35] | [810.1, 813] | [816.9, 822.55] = -0.06 nm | 2.53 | 2.41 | 2.46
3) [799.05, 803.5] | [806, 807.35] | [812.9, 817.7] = 0.01 nm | 2.54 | 2.49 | 2.52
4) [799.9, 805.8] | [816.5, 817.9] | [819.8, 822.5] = 0.02 nm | 2.52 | 2.45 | 2.47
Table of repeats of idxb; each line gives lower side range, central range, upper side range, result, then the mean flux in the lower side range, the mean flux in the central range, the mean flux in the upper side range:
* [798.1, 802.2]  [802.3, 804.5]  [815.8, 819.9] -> -0.02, 2.54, 2.54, 2.41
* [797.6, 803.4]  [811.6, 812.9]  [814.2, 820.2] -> -0.01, 2.54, 2.47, 2.43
